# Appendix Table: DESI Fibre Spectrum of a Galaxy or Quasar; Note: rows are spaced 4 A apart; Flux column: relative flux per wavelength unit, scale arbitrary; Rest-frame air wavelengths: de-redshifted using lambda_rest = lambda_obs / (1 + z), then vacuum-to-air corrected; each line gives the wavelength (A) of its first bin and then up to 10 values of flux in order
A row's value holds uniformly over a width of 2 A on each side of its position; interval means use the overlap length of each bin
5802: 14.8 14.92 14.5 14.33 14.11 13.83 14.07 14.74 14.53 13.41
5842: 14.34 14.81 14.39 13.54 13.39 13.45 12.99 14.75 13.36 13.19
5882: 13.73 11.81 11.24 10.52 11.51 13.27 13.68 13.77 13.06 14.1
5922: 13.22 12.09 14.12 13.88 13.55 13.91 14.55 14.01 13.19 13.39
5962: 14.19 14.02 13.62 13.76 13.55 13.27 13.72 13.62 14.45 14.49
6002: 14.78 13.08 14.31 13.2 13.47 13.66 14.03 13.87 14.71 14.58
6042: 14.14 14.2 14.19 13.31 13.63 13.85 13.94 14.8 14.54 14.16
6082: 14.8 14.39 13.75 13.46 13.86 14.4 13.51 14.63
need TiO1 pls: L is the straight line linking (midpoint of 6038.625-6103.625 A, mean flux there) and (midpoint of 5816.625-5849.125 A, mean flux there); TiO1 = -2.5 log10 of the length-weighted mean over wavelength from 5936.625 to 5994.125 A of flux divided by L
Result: 0.03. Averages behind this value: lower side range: 14.2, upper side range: 14.1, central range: 13.8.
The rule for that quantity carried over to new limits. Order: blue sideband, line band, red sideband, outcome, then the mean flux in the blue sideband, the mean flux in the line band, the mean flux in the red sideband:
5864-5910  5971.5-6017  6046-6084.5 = -0.02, 12.8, 13.8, 14.1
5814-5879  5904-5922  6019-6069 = 0.03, 14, 13.6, 14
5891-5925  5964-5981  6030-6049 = -0.01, 12.8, 13.7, 14.3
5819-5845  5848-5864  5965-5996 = 0.03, 14.2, 13.7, 13.7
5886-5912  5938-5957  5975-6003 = -0.05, 12.3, 13.8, 13.9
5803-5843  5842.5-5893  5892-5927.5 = 0.01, 14.3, 13.4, 12.8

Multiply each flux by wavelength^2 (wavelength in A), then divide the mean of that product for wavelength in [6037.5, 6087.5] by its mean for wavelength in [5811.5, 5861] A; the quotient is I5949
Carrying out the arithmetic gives 1.08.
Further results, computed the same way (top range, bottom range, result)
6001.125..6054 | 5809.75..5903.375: 1.10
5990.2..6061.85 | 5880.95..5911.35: 1.18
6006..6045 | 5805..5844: 1.05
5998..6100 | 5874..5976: 1.10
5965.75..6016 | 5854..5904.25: 1.12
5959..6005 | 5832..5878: 1.05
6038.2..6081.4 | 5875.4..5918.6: 1.18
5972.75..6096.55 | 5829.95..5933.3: 1.11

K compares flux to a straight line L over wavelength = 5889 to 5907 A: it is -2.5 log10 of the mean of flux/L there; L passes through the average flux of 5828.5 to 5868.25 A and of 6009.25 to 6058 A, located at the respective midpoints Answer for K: 0.16 mag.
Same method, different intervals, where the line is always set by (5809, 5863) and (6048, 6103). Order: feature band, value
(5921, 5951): 0.03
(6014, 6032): 0.03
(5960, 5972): 0.01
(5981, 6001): 0.01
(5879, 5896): 0.18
